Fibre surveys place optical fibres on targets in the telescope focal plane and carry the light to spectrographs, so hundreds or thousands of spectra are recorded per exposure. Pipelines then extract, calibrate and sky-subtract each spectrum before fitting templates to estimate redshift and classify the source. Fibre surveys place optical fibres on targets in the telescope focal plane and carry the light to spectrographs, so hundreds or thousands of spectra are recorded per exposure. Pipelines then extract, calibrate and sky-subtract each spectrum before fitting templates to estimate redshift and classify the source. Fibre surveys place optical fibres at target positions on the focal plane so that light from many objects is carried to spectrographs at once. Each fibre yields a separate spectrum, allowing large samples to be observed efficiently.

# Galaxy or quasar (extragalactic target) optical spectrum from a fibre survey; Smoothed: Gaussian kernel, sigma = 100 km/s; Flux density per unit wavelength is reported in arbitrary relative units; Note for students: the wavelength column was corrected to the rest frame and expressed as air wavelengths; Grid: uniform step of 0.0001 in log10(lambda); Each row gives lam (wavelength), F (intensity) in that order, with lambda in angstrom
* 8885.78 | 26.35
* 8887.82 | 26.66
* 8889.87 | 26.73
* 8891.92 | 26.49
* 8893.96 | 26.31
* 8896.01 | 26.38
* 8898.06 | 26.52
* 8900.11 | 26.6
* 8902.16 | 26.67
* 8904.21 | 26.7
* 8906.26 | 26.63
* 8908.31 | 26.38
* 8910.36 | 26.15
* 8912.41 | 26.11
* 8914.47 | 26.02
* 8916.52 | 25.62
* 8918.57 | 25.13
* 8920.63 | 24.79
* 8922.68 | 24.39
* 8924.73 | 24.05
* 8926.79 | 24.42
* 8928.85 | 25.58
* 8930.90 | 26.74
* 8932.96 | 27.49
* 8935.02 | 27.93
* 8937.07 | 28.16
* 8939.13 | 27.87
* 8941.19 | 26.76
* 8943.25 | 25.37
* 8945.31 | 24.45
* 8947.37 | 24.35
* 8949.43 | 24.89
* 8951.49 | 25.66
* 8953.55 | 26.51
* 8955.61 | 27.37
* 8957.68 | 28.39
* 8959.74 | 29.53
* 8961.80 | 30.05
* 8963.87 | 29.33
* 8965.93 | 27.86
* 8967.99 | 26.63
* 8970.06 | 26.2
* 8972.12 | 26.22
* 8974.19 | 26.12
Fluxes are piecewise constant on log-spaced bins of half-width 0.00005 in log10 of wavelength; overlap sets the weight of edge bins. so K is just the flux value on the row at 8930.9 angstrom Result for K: 26.74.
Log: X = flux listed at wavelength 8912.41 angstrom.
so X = 26.11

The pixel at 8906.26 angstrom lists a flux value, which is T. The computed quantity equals 26.63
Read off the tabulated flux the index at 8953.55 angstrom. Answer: 26.51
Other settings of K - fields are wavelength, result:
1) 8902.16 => 26.67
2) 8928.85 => 25.58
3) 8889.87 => 26.73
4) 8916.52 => 25.62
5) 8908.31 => 26.38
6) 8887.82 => 26.66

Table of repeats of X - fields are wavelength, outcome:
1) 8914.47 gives 26.02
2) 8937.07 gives 28.16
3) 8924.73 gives 24.05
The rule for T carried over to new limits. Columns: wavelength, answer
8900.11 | 26.6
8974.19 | 26.12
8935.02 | 27.93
